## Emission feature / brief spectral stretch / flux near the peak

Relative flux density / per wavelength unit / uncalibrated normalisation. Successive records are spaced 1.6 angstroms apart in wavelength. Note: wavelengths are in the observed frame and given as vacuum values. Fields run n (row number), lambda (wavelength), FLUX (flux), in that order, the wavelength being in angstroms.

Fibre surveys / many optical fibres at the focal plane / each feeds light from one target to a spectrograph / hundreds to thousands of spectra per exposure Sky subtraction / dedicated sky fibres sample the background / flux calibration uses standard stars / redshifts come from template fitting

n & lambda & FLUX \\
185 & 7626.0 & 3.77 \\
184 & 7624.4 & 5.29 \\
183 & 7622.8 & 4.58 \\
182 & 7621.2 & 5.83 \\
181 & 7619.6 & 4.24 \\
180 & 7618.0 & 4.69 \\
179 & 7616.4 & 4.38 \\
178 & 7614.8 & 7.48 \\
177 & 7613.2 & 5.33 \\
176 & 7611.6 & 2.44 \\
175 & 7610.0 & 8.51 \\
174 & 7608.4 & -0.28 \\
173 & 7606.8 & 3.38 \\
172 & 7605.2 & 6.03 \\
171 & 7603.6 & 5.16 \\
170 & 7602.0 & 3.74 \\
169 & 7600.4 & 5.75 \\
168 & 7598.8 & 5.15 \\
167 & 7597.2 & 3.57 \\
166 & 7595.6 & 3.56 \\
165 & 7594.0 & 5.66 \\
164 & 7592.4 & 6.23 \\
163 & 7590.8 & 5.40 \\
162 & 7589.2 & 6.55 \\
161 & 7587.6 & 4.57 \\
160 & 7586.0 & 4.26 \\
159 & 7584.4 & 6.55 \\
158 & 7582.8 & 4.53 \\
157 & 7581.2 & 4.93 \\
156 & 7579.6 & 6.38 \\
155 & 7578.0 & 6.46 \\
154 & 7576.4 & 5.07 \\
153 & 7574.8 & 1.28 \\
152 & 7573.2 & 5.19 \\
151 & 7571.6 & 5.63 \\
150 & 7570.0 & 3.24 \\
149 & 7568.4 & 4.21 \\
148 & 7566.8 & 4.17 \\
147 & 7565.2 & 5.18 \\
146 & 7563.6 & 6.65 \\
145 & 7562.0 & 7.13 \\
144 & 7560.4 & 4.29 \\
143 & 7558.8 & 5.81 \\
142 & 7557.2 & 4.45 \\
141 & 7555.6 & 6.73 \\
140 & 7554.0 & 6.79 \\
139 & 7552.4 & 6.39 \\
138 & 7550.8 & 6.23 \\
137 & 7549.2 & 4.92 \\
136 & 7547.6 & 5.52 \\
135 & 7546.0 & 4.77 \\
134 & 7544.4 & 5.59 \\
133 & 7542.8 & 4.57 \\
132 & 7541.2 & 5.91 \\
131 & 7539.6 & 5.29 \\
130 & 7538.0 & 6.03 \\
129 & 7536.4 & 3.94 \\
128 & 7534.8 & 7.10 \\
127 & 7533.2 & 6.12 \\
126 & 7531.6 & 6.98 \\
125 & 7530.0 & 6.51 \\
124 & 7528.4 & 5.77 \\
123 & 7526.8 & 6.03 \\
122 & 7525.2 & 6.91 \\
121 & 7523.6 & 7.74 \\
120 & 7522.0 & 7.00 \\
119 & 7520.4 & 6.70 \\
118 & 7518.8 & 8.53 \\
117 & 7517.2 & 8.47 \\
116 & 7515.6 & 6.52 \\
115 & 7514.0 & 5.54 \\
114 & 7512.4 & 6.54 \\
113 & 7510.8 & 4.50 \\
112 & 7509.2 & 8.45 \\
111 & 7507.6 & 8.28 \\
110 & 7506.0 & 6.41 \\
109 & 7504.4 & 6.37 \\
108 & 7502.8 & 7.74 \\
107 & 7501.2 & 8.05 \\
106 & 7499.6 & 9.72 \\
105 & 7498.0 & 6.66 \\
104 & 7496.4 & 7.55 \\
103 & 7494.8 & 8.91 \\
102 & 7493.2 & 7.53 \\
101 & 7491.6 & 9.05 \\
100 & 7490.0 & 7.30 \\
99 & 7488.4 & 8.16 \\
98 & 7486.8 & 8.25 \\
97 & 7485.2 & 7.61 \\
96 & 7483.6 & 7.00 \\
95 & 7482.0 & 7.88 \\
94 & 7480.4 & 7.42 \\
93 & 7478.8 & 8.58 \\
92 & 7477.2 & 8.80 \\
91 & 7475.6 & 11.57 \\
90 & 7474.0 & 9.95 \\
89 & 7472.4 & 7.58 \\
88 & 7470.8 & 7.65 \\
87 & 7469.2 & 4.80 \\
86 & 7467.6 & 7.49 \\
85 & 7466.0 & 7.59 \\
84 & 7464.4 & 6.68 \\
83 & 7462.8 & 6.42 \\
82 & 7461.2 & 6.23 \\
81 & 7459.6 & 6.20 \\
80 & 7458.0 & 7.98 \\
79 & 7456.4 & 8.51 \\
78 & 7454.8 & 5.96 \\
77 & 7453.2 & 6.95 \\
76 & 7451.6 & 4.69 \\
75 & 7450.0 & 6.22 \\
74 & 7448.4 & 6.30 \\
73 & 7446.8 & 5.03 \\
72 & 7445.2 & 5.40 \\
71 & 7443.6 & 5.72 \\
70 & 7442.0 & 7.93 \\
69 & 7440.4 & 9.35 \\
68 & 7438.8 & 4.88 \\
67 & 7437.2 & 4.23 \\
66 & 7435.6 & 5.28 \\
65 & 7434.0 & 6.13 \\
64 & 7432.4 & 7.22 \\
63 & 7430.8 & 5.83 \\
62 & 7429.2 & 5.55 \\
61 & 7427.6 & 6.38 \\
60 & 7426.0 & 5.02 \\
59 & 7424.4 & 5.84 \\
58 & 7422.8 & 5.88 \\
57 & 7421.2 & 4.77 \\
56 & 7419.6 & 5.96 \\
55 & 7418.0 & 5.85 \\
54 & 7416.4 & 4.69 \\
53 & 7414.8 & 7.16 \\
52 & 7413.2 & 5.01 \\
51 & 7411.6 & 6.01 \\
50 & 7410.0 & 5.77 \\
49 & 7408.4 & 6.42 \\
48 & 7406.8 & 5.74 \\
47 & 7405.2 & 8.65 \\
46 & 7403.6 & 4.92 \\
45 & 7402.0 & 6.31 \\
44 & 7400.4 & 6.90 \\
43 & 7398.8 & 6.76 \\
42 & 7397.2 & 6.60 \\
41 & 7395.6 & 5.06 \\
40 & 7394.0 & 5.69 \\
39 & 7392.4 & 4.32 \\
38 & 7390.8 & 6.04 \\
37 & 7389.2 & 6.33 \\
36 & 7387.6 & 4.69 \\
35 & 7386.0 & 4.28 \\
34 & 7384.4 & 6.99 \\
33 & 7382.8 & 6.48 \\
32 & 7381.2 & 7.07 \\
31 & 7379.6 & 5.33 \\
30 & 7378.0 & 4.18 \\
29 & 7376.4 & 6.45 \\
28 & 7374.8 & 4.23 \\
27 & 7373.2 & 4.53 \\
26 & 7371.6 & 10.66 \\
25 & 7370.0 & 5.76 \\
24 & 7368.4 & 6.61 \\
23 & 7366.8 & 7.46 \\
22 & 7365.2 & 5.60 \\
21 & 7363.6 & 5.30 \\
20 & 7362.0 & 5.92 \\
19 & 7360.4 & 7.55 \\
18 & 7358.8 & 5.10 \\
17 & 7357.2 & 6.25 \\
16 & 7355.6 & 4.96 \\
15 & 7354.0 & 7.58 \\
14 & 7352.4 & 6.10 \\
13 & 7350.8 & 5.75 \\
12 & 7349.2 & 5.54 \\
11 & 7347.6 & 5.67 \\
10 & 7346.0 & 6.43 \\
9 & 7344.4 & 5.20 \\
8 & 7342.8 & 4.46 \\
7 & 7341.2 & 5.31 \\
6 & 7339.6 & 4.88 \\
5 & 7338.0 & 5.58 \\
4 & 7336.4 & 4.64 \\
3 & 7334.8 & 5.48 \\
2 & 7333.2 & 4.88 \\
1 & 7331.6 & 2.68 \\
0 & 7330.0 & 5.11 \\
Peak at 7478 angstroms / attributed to Mg II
